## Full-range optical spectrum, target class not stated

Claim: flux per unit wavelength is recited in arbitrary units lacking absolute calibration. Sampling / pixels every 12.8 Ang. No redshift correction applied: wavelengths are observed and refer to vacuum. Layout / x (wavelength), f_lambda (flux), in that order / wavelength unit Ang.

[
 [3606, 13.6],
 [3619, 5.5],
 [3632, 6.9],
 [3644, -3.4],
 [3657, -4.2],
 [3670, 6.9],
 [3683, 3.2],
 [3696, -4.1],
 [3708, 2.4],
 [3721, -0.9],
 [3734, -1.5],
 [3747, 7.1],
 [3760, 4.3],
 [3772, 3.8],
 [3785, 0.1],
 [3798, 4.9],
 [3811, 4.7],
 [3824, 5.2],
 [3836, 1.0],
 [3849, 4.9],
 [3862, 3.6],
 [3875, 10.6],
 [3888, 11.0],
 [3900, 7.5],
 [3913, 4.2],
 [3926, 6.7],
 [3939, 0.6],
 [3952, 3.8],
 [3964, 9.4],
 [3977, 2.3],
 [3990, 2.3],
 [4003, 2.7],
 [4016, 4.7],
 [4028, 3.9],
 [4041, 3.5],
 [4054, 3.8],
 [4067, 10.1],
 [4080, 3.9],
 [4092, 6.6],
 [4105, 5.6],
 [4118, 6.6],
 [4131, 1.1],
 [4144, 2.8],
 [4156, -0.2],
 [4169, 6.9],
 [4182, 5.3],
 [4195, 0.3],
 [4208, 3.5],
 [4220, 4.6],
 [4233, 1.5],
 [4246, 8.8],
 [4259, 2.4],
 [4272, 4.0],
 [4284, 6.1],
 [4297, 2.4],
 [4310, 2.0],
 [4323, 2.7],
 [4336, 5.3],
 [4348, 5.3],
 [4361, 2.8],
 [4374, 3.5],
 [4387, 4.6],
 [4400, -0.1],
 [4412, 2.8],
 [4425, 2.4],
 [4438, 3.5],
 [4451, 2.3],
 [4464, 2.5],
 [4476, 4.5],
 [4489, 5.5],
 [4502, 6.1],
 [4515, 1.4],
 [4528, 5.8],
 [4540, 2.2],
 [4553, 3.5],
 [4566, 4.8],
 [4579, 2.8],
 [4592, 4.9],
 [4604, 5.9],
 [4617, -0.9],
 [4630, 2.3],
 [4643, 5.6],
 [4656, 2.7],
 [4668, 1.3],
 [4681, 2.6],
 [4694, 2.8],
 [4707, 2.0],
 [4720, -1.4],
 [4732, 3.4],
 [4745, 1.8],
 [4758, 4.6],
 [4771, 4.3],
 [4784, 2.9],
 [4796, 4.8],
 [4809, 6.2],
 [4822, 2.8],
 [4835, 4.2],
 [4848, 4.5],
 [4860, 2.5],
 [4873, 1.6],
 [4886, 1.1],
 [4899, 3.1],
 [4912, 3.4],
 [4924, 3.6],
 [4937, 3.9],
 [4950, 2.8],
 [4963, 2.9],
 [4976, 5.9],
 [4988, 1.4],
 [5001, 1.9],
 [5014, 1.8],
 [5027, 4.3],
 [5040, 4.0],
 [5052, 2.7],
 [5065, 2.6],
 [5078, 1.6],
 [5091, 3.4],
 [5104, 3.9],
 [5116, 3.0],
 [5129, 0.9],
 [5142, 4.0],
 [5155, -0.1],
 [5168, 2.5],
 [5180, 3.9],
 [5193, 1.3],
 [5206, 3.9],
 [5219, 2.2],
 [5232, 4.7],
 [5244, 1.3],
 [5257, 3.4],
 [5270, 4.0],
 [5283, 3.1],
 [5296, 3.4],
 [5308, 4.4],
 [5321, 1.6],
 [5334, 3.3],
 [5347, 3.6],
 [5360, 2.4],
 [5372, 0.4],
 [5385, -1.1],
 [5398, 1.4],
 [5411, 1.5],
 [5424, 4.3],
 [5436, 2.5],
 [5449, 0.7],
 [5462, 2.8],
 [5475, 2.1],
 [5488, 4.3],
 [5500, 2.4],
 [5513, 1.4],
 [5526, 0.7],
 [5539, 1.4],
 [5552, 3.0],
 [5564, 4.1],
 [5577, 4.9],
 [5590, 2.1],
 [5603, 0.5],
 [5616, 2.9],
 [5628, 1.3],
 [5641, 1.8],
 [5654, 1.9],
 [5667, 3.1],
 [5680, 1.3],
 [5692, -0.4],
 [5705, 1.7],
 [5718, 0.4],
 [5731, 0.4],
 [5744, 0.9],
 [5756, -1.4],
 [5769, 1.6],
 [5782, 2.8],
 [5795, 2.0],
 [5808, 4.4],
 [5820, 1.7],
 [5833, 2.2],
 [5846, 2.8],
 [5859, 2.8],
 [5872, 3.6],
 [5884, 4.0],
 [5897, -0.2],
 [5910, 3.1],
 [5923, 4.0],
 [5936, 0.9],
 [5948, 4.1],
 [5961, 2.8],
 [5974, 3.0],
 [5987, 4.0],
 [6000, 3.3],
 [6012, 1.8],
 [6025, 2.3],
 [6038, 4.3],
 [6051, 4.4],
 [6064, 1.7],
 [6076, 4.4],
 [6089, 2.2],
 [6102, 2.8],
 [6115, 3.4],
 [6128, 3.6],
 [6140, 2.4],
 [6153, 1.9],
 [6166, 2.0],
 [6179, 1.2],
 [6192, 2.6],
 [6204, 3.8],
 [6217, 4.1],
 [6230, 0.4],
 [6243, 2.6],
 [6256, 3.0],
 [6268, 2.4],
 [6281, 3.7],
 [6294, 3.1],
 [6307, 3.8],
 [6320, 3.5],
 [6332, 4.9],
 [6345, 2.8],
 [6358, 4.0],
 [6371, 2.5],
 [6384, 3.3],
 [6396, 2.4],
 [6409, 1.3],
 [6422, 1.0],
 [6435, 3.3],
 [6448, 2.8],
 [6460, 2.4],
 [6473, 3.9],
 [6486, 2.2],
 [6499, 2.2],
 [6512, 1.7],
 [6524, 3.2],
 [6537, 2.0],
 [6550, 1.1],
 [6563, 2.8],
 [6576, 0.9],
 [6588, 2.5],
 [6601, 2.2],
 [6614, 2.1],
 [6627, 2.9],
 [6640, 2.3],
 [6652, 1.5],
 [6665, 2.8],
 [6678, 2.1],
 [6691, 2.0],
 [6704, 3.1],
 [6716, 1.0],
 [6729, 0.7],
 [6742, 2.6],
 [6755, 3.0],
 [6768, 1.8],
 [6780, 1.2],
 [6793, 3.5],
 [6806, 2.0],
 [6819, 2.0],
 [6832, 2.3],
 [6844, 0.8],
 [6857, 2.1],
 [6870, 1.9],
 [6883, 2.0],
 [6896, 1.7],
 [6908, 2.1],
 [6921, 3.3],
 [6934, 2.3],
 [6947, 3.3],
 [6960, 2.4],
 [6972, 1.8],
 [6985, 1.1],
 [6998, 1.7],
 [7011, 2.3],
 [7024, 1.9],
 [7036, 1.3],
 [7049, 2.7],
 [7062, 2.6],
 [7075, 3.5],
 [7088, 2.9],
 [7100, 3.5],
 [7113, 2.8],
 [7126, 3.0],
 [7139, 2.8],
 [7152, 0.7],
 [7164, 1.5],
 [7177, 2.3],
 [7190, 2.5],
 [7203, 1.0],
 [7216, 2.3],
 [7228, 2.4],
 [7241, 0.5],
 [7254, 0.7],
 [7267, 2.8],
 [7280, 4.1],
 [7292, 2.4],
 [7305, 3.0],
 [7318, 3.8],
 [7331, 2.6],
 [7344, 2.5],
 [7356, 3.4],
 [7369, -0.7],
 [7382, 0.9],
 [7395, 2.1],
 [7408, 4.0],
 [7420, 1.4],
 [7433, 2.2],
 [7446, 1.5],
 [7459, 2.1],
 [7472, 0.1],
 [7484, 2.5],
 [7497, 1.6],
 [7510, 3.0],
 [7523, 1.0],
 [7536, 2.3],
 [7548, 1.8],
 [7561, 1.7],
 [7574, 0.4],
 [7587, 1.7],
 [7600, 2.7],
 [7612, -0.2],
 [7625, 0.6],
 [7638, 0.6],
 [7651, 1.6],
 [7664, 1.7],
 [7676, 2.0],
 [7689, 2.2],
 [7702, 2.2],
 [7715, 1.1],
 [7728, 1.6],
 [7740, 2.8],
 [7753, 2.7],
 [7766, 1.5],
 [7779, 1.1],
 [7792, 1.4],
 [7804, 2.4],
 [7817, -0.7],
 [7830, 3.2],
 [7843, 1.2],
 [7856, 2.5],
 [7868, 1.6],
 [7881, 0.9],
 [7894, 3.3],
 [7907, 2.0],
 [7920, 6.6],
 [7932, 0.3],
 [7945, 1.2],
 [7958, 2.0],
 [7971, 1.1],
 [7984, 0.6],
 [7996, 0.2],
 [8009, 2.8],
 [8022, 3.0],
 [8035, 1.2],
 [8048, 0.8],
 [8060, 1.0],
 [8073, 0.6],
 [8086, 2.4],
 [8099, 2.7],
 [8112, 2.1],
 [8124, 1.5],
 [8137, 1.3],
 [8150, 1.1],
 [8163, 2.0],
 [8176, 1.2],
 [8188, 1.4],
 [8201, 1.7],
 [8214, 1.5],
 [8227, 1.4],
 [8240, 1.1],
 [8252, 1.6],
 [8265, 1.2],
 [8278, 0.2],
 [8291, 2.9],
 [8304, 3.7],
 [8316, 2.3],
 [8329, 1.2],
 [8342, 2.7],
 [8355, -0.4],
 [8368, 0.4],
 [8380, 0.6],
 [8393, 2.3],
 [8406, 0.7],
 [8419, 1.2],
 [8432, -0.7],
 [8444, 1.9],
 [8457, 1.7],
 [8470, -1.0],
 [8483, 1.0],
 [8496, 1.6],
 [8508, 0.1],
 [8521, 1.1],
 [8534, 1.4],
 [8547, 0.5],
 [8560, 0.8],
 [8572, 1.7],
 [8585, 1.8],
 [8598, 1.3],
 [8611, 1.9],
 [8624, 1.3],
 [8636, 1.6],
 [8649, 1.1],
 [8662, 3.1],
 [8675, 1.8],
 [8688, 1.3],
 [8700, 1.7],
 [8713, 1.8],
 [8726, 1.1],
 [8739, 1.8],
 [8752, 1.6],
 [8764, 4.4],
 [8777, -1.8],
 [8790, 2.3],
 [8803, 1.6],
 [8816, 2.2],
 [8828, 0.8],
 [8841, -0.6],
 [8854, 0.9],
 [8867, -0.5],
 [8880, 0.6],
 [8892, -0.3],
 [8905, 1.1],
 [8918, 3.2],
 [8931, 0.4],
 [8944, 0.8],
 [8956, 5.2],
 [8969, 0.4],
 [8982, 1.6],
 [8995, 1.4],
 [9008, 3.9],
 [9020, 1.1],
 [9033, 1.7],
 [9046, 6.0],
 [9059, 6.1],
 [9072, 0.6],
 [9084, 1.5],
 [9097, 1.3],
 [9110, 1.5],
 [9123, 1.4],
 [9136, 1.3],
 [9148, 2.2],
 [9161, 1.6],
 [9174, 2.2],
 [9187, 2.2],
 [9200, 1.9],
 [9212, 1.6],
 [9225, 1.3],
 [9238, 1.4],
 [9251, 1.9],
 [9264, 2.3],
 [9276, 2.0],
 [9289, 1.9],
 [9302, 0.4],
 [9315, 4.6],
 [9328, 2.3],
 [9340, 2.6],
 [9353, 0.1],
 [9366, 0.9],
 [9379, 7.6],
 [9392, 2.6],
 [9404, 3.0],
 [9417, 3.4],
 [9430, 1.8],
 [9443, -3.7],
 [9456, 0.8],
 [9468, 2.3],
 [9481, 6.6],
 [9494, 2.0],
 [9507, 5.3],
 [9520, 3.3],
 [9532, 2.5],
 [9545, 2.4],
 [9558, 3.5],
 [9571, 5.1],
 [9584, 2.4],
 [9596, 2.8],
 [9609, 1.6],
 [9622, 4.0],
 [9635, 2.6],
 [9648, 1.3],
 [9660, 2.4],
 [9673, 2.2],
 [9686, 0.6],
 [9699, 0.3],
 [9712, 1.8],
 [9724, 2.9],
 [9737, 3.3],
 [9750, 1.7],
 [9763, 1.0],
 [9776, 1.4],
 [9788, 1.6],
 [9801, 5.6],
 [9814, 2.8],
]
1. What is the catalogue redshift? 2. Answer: 1.43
